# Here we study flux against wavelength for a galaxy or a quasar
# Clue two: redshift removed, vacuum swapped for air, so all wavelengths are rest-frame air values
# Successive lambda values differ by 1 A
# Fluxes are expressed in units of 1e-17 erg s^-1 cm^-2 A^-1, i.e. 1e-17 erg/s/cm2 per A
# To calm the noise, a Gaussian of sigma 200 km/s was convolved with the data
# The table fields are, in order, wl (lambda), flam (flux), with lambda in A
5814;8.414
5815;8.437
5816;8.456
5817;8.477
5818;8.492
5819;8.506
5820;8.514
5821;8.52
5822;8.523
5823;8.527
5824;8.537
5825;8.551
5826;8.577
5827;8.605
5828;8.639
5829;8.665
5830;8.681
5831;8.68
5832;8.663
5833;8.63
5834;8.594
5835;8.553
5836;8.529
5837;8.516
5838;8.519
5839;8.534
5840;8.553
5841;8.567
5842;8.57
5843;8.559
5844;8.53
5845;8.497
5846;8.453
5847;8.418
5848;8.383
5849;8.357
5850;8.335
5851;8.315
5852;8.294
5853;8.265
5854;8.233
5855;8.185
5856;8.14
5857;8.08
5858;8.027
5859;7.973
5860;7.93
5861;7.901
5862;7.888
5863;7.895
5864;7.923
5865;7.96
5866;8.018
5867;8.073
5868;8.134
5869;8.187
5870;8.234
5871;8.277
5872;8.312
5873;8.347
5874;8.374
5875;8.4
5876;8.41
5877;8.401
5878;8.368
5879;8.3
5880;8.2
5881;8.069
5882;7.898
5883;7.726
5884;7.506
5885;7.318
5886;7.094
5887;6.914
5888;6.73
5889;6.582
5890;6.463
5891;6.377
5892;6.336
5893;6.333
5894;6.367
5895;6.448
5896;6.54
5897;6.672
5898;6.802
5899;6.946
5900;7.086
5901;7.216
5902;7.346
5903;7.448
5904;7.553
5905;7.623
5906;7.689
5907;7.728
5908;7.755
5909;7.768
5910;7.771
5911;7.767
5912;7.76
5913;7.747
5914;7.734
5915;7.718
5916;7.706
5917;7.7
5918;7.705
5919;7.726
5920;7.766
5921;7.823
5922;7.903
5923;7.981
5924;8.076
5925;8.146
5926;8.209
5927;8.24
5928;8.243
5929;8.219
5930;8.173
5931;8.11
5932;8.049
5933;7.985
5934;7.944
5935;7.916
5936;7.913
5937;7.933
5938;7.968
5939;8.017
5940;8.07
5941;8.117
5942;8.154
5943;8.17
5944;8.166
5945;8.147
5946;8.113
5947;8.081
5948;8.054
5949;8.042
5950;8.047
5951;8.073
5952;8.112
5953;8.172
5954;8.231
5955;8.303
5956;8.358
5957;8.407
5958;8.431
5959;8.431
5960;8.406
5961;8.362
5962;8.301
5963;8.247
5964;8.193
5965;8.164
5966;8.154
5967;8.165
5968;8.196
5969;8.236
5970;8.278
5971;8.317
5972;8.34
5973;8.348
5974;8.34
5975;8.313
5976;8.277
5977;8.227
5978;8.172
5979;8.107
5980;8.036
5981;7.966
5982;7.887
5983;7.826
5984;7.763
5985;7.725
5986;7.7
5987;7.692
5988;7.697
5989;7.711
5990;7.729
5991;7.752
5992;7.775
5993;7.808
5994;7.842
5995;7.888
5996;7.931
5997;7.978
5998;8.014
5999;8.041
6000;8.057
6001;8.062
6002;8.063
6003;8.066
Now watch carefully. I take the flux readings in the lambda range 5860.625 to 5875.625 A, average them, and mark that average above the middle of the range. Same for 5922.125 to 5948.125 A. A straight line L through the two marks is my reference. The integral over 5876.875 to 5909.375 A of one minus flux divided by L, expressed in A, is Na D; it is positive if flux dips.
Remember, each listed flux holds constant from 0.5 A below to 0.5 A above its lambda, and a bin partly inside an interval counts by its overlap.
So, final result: 3.5 A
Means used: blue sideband 8.13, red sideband 8.08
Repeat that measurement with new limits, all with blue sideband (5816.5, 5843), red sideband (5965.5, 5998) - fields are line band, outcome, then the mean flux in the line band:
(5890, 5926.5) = 3.81 A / 7.41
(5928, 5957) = 0.17 A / 8.1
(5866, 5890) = 1.46 A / 7.88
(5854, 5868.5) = 0.74 A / 8.02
